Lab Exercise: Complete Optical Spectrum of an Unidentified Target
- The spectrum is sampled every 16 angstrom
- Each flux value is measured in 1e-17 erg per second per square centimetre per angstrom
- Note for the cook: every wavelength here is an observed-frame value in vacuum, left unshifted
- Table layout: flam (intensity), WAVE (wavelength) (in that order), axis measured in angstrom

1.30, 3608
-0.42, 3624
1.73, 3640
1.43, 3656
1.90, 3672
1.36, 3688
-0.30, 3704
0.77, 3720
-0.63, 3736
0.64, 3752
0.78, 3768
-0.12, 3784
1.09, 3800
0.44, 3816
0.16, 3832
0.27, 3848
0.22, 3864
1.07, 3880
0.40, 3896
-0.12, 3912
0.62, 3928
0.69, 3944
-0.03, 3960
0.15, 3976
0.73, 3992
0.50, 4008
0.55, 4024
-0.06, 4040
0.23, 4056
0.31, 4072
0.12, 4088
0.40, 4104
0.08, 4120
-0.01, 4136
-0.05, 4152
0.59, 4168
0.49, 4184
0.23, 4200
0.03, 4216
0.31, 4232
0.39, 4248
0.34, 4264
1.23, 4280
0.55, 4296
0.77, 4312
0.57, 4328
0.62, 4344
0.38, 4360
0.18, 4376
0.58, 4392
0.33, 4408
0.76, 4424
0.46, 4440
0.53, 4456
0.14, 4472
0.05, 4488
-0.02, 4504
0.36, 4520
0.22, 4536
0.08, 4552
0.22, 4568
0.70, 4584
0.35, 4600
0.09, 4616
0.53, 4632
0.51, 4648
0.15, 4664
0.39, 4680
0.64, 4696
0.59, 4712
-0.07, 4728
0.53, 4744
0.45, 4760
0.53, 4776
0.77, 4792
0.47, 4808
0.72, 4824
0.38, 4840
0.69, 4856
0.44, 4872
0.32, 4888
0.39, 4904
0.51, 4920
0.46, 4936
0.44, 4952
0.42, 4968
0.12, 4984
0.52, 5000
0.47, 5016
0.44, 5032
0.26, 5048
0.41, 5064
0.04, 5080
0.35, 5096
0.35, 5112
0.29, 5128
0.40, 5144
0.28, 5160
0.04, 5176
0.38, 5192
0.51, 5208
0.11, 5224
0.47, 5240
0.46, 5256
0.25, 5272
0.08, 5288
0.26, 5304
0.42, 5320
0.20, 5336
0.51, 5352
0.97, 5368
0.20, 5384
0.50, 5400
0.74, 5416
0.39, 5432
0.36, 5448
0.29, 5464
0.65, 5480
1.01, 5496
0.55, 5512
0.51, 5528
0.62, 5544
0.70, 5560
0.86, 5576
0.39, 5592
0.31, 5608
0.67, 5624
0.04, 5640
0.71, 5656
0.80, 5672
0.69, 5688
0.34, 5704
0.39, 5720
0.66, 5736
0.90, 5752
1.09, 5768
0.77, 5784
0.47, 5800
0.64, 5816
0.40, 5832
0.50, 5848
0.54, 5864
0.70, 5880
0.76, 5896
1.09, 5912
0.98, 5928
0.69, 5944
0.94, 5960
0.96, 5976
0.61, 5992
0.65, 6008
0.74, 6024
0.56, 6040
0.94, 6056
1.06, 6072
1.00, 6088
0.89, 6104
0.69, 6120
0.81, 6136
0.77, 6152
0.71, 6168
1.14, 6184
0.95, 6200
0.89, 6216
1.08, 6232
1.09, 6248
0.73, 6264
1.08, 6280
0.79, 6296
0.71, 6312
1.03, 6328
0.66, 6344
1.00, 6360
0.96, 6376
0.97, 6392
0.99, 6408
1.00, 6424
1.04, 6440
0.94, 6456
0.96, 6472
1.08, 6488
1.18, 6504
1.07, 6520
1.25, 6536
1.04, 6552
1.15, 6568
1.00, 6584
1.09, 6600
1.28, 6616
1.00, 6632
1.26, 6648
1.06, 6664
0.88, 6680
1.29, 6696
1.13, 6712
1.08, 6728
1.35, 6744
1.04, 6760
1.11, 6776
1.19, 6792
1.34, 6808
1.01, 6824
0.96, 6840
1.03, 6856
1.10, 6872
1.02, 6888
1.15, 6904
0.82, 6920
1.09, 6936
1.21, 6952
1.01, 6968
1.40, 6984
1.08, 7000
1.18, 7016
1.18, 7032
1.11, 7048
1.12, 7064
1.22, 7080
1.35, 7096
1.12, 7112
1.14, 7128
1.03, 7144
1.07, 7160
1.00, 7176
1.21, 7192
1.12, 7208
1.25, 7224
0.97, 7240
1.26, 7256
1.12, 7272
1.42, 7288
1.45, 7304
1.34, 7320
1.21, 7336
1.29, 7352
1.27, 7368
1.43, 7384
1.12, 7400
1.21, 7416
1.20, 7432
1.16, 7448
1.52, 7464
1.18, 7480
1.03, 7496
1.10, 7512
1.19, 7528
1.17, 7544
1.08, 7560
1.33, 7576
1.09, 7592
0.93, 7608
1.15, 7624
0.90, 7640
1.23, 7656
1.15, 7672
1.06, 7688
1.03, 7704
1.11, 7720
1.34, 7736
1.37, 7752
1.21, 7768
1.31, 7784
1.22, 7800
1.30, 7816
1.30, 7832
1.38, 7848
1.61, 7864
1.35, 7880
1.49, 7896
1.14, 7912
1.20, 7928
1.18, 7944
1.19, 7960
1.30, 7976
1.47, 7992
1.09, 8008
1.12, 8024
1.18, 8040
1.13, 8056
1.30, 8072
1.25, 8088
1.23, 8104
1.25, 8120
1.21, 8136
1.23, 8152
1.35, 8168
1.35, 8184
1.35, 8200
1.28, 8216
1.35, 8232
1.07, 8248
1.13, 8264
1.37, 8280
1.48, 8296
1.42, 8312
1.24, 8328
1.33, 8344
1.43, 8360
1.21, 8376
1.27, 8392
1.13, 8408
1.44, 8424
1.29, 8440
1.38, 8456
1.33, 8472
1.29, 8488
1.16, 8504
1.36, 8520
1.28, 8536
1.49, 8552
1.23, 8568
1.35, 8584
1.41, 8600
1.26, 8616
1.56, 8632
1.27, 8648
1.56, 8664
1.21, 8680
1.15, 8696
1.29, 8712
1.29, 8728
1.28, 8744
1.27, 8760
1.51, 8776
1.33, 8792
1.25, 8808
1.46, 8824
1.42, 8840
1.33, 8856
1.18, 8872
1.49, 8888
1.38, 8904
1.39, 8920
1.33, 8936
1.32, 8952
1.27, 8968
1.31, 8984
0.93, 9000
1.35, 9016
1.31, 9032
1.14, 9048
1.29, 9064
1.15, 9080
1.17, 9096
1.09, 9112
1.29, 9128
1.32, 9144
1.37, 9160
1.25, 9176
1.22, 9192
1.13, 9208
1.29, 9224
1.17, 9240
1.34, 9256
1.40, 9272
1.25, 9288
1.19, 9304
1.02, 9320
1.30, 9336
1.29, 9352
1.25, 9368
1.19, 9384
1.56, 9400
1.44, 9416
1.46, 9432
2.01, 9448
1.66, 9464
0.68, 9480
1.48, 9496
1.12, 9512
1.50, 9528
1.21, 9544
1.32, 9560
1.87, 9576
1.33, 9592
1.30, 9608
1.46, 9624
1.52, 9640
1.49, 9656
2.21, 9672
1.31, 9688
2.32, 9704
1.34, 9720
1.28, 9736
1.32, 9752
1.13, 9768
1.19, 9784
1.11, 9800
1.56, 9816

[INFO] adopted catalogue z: 0.47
